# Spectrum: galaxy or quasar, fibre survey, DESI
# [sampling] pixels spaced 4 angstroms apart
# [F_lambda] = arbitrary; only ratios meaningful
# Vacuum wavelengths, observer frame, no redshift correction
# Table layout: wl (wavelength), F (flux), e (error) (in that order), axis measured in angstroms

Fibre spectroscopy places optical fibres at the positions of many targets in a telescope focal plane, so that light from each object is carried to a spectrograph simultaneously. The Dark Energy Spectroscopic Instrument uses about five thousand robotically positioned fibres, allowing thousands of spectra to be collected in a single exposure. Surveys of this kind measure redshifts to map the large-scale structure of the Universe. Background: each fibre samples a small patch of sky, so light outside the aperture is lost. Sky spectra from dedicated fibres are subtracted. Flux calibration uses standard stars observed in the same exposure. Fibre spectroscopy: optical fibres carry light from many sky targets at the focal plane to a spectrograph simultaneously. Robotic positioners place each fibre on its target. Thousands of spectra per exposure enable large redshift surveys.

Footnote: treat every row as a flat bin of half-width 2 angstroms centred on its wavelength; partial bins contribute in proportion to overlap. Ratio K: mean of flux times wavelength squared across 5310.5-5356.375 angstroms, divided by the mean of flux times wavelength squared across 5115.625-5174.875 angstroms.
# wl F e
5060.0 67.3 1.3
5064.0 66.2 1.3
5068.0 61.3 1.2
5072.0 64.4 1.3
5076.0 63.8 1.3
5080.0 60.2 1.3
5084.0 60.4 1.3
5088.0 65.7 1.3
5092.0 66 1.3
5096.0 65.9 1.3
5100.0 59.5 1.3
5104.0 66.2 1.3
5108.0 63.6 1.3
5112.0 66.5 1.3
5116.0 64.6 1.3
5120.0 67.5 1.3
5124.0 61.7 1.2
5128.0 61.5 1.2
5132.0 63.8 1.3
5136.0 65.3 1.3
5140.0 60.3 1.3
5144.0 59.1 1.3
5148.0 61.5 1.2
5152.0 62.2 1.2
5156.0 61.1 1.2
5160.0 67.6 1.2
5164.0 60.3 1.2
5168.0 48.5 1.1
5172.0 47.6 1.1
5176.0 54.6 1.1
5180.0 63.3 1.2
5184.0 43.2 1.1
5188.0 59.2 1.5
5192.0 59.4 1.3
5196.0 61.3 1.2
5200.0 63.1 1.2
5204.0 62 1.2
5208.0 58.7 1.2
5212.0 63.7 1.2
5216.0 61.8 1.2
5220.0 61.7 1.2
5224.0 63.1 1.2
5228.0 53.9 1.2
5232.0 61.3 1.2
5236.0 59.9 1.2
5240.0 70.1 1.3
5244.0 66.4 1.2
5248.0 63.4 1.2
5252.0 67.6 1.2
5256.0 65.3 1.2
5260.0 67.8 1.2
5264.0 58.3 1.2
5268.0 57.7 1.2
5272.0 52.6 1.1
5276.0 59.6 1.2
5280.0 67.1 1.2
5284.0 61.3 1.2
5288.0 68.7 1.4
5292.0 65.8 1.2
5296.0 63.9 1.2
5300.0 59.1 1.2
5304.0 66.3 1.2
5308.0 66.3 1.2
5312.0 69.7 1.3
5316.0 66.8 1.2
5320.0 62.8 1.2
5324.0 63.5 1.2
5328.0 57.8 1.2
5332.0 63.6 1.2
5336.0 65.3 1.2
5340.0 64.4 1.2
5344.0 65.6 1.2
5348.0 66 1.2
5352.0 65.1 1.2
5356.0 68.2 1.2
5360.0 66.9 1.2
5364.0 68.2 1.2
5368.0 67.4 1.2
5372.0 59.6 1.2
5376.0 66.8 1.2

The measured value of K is 1.1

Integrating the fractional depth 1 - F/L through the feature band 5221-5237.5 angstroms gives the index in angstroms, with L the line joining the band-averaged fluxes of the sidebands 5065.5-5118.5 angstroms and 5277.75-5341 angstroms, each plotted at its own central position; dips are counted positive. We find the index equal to 1.2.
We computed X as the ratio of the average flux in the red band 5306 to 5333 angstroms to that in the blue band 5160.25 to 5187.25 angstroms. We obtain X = 1.19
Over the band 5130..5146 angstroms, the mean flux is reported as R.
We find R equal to 62.1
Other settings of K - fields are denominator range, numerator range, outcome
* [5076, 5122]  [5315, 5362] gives 1.10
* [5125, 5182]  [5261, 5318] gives 1.11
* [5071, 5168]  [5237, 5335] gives 1.08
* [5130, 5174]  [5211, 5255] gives 1.09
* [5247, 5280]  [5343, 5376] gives 1.11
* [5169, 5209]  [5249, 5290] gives 1.13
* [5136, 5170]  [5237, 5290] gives 1.10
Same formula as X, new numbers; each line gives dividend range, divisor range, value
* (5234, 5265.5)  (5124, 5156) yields 1.05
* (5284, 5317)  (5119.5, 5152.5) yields 1.05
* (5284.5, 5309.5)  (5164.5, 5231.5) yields 1.12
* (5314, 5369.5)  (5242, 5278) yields 1.05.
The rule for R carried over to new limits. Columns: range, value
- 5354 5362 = 67.6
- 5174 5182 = 59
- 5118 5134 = 63.6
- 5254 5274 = 60.3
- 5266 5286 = 59.7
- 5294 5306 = 63.1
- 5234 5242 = 65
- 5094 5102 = 62.7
